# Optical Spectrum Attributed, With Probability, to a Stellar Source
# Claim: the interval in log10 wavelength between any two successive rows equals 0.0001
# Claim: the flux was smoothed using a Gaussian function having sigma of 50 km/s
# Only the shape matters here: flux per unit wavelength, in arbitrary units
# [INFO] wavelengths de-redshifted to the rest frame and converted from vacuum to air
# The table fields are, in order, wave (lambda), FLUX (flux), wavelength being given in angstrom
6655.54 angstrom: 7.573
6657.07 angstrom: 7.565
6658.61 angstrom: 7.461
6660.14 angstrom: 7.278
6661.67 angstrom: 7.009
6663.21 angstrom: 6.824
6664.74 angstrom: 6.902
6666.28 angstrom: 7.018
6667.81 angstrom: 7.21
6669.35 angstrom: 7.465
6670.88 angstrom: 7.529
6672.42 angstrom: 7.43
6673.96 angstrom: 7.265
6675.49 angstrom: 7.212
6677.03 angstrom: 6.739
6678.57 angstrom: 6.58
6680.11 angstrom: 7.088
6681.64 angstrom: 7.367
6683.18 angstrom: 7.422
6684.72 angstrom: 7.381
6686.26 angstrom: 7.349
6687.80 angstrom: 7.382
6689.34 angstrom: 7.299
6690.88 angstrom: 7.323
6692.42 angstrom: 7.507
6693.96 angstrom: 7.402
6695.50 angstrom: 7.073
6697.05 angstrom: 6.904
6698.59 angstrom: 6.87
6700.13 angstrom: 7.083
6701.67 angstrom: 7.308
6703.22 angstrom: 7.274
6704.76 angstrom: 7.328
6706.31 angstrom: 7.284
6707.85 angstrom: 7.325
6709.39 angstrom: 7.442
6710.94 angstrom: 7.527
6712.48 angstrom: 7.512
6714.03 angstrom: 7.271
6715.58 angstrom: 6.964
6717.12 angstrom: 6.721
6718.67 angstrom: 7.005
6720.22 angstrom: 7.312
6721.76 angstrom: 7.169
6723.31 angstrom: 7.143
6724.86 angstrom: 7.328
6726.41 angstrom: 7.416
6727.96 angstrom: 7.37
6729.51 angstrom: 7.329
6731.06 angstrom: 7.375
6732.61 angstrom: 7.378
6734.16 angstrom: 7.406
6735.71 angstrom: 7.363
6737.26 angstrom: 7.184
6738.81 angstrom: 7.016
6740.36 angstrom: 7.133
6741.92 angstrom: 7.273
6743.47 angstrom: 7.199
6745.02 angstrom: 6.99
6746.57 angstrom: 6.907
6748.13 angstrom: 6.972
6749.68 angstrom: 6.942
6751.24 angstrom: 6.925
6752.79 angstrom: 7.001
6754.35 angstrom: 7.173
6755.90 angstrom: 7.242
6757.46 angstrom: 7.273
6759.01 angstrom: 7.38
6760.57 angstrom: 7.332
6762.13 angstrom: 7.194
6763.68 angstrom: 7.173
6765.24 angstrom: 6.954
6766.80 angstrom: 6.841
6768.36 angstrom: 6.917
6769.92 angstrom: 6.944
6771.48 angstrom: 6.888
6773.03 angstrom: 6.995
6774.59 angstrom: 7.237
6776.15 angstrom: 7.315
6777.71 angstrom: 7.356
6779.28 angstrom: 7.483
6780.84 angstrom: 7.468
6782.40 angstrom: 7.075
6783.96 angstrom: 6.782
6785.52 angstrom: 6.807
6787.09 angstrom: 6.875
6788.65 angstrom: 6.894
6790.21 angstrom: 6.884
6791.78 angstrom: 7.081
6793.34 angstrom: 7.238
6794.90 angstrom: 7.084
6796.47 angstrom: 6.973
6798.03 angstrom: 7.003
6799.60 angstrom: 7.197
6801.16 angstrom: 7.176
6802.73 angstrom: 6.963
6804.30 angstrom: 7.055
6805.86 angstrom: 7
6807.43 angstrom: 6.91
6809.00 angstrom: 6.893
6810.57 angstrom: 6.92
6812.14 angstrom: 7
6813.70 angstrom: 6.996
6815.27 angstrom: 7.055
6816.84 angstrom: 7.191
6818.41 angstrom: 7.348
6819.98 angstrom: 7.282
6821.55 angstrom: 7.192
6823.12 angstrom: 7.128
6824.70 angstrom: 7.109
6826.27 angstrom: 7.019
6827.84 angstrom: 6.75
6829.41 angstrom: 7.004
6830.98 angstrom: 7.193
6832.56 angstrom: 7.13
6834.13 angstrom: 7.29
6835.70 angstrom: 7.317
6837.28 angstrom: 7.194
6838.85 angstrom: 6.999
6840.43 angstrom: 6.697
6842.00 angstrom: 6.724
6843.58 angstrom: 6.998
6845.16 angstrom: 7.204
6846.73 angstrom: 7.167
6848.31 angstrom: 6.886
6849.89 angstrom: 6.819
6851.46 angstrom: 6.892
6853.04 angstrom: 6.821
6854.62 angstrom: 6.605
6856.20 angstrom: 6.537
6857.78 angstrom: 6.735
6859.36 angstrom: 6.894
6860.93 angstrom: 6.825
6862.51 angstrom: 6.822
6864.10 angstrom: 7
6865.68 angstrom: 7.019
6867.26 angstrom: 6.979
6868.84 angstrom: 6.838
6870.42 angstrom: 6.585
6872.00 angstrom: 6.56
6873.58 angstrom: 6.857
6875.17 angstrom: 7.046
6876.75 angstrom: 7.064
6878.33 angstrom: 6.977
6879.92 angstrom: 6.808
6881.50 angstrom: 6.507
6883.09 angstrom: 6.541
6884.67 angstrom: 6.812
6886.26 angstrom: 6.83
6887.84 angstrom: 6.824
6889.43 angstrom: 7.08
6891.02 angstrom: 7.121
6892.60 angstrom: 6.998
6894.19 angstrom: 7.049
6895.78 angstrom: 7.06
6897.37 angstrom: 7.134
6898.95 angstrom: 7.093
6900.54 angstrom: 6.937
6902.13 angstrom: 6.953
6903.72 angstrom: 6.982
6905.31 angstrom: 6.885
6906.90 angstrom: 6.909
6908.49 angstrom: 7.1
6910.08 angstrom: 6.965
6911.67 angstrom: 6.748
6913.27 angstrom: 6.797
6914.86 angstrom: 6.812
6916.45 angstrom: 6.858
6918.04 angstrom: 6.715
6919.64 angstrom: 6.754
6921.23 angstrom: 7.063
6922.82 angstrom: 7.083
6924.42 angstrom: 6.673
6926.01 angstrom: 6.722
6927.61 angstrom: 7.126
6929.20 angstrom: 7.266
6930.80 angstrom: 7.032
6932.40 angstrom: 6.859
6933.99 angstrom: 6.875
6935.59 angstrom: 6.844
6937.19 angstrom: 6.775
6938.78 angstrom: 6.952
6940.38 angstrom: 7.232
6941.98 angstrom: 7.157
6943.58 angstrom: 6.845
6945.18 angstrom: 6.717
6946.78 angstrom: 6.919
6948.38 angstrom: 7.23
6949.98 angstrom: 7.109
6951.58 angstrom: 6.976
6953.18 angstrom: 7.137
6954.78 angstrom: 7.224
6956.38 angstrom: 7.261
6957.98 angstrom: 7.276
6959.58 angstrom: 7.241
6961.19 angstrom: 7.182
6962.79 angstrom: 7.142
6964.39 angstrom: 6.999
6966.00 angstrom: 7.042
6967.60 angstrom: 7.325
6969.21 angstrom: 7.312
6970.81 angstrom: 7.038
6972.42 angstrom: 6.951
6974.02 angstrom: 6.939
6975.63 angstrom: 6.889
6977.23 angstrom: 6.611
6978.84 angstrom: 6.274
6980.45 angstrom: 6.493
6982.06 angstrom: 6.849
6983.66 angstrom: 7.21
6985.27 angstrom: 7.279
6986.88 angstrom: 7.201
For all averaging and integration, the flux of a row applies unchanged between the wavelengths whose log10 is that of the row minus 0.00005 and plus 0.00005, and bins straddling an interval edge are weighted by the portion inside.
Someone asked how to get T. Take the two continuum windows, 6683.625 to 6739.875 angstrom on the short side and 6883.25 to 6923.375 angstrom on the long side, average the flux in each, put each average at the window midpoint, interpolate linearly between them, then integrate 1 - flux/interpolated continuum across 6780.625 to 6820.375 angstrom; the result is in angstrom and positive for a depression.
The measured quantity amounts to 0.4 angstrom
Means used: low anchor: 7.26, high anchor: 6.94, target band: 7.04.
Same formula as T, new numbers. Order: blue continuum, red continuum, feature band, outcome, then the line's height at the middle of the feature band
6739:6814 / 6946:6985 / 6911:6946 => 0.66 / 7.04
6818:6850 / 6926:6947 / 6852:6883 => 0.99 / 7.03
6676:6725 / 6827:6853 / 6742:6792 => 0.23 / 7.11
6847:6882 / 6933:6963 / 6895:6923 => 0.07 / 6.95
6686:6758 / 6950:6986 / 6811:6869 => 1.08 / 7.12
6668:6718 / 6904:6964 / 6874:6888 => 0.43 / 7.04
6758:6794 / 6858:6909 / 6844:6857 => 0.18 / 6.96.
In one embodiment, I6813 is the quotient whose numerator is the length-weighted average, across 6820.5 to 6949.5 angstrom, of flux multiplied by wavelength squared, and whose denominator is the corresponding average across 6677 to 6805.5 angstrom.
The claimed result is 1.0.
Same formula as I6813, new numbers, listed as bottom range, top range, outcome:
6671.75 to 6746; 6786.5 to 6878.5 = 1.00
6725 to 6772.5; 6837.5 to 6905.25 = 1.00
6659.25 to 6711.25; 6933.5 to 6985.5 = 1.05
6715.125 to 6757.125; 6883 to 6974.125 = 1.03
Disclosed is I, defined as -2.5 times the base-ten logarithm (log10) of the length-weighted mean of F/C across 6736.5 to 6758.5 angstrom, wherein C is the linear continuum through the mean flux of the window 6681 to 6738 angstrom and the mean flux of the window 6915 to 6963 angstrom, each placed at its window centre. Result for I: 0.021 mag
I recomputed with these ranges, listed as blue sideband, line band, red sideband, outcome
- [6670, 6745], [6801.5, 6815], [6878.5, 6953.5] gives 0.02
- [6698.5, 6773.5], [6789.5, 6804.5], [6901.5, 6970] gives 0.01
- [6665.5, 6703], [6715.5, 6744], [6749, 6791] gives -0.01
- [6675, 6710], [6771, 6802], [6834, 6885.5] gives -0.01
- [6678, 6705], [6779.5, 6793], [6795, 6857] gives 0.01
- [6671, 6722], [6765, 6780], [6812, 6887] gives 0.00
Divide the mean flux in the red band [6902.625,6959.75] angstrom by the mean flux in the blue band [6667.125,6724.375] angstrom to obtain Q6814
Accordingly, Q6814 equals 0.96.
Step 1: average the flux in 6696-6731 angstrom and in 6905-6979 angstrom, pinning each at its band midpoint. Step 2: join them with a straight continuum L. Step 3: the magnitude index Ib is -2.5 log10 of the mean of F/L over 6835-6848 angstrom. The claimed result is 0.009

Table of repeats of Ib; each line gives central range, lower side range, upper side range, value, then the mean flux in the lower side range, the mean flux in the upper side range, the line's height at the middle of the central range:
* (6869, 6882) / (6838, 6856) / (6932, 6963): 0.019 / 6.88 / 7.05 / 6.93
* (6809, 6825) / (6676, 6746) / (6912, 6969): 0.002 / 7.22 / 7.01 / 7.12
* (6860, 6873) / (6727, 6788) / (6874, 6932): 0.023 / 7.14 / 6.92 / 6.98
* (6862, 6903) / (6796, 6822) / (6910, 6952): 0.012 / 7.07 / 6.93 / 6.98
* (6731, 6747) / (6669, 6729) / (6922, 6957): -0.001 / 7.24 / 7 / 7.2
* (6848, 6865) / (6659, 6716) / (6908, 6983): 0.040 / 7.22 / 6.97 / 7.05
